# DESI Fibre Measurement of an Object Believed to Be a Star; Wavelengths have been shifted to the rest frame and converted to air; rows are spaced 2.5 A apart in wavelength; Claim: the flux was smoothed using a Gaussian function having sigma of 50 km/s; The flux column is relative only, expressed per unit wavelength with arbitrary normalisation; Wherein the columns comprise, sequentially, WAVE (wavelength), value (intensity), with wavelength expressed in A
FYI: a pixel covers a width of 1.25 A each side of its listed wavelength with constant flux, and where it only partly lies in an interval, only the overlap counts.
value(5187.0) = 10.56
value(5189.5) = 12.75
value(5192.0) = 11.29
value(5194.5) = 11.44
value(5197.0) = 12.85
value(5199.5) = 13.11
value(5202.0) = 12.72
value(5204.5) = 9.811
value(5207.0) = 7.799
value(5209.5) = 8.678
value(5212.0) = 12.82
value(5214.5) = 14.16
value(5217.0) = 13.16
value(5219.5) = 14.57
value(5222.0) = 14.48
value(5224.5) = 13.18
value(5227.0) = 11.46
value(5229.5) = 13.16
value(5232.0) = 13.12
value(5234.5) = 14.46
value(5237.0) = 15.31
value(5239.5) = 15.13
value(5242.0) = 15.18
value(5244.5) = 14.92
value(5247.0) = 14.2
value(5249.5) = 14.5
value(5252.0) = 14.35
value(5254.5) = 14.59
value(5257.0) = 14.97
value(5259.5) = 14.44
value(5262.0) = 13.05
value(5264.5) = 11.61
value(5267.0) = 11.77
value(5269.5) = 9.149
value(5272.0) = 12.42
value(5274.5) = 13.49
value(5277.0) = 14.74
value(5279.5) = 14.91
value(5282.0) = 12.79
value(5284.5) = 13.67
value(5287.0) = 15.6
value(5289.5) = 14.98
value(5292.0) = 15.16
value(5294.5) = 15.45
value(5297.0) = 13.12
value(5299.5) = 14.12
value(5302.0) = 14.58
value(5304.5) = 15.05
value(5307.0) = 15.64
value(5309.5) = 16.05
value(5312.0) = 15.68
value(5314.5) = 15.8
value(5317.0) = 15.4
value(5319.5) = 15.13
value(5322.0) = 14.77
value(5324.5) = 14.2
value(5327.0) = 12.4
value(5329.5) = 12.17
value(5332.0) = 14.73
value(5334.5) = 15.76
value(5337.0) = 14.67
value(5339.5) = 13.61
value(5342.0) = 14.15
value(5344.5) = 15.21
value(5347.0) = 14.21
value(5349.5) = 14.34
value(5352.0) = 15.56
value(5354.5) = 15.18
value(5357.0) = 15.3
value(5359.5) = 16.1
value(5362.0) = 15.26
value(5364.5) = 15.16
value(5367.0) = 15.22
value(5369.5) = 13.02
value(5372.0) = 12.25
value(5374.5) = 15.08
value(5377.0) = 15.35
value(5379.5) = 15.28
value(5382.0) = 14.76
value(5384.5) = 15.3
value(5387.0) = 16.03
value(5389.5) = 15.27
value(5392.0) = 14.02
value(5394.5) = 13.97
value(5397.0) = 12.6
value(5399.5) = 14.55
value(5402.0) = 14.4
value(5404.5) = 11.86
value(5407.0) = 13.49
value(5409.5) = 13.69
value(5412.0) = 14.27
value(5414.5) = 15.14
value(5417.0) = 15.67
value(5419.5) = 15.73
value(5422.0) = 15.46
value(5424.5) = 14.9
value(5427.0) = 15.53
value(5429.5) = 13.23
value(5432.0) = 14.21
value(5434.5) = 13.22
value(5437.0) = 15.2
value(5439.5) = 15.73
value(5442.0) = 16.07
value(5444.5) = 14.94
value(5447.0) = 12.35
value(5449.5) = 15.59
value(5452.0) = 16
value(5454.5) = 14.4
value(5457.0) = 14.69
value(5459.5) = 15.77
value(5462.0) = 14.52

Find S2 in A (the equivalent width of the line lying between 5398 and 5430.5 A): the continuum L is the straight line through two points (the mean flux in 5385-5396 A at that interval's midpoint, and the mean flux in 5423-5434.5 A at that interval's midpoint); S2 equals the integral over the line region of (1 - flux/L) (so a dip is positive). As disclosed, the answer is 0.2 A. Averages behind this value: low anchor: 14.8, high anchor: 14.4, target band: 14.5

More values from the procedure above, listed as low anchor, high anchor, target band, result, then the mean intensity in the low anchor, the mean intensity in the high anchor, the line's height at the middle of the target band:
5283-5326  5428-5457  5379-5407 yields 0.8 A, 14.9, 14.6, 14.7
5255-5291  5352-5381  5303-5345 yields -1.5 A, 13.4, 14.9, 14.2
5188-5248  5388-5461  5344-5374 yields -1.5 A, 12.9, 14.6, 14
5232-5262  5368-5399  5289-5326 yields -1.2 A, 14.6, 14.4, 14.5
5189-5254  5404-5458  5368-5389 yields -0.6 A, 13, 14.6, 14.2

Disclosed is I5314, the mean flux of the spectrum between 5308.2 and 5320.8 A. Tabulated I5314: 15.6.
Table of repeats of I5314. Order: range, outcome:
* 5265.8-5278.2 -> 12.3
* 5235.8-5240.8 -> 15.2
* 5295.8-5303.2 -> 13.9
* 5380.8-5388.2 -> 15.4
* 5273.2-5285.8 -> 13.9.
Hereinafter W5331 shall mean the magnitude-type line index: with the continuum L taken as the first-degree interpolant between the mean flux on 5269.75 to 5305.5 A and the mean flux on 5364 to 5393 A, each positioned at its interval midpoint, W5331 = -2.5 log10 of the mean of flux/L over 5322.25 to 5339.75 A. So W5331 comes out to 0.03 mag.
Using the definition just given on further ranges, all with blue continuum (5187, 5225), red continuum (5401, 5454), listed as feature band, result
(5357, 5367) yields -0.12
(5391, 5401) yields 0.04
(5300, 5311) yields -0.15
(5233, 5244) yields -0.20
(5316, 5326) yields -0.11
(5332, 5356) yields -0.08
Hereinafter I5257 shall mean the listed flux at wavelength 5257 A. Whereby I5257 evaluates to 14.97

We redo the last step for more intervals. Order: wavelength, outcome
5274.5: 13.49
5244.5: 14.92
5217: 13.16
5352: 15.56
